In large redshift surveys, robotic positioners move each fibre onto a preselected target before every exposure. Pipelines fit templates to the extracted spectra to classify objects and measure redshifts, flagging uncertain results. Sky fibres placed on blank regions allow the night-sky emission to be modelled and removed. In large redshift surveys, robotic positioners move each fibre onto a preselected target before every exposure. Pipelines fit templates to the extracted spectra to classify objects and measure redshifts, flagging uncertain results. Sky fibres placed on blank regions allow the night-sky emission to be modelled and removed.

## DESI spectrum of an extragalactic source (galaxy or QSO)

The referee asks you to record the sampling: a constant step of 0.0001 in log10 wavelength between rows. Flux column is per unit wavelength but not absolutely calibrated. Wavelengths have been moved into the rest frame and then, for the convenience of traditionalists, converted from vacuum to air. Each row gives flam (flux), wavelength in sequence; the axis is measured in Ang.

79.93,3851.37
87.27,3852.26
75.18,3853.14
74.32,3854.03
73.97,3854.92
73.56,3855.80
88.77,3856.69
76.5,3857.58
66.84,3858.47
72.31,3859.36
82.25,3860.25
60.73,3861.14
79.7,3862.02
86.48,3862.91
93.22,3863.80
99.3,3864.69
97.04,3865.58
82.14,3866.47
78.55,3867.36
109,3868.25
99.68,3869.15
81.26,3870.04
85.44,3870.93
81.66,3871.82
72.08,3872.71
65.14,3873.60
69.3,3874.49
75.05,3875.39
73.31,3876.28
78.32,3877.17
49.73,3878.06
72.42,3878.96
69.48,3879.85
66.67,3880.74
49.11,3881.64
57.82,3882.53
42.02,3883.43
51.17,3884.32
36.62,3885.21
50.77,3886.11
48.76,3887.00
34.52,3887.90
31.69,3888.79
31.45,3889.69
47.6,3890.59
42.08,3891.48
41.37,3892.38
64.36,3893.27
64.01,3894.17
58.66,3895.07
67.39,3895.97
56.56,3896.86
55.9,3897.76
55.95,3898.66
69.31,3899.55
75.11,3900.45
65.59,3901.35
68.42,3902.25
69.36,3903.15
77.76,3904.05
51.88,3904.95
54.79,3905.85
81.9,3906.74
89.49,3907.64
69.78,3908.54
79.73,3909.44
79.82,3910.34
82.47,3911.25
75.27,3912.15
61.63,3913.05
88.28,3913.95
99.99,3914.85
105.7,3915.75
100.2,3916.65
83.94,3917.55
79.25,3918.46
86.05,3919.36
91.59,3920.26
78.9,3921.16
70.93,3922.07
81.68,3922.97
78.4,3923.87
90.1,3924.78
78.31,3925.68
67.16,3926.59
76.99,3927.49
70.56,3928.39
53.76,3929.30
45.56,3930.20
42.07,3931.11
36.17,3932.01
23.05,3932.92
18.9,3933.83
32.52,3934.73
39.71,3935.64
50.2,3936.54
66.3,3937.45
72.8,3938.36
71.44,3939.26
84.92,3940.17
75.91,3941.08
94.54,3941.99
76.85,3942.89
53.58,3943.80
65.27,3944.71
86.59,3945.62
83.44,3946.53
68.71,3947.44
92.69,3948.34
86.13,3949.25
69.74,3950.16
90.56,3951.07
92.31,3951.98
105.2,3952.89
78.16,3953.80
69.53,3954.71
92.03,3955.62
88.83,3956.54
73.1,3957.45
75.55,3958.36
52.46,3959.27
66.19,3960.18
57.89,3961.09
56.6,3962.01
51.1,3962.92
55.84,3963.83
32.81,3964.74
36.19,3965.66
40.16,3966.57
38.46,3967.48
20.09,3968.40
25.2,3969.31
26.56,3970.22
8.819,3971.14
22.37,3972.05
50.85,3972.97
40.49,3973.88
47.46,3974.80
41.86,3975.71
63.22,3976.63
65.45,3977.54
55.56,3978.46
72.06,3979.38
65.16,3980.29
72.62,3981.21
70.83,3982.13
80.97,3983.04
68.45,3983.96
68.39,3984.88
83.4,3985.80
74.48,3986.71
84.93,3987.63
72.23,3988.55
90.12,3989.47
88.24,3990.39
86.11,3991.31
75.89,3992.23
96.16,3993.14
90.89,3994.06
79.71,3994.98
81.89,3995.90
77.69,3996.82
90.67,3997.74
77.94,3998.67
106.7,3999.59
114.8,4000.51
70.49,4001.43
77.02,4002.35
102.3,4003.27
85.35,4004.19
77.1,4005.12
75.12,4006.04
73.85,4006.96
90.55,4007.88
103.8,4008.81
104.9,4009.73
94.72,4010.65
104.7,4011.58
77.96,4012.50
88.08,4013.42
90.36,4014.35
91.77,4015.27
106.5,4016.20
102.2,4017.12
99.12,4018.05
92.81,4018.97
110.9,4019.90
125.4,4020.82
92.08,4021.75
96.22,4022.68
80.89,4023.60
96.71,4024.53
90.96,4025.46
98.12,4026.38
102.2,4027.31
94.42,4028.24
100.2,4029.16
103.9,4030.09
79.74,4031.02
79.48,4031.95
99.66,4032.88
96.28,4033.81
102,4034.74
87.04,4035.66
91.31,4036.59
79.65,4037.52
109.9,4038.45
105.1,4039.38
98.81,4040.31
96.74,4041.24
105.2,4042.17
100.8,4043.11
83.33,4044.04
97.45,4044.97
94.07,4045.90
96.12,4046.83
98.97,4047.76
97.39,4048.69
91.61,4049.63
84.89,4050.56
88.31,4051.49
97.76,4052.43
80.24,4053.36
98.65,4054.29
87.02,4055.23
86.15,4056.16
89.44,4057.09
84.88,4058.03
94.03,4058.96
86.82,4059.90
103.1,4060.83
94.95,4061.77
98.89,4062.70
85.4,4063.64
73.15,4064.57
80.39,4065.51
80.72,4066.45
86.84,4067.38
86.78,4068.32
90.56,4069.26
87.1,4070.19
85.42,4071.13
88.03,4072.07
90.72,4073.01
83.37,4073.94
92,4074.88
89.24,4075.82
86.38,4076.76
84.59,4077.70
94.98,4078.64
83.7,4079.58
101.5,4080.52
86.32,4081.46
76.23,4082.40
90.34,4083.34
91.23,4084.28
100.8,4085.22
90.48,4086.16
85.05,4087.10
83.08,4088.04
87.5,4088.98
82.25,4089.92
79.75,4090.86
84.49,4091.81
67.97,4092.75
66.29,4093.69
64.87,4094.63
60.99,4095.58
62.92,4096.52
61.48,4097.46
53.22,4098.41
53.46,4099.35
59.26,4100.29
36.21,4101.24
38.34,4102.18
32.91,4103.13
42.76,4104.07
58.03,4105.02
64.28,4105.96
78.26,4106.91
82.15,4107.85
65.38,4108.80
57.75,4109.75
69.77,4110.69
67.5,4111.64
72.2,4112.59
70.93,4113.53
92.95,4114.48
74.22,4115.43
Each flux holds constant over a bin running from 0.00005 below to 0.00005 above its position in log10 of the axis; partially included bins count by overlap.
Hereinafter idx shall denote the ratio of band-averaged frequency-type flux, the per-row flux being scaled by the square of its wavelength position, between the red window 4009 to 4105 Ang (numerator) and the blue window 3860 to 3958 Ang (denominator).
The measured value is 1.33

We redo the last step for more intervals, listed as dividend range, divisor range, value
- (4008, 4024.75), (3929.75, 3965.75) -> 1.54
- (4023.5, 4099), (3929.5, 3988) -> 1.53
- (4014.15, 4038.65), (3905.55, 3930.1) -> 1.28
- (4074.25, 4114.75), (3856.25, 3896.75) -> 1.21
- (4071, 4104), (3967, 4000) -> 1.22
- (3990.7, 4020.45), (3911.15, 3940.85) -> 1.37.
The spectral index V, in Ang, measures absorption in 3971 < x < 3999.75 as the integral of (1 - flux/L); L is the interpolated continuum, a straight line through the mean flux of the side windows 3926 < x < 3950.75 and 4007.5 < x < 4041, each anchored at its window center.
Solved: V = 4.0 Ang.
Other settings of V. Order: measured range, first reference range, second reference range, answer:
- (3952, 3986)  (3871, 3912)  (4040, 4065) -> 8.4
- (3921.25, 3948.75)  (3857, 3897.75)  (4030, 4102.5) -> 2.8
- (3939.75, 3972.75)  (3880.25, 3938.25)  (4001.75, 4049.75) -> 5.0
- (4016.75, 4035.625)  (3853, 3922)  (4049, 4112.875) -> -5.0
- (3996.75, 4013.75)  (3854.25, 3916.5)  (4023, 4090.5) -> -1.0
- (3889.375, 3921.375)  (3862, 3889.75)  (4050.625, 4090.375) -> 0.5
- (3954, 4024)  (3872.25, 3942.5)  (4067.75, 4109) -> -4.2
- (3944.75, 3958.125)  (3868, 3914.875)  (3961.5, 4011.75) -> -3.1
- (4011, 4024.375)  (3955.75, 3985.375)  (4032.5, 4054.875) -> -2.8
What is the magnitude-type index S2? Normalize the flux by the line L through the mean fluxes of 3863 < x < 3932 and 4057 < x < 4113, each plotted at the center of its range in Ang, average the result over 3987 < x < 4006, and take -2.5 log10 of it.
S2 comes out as -0.16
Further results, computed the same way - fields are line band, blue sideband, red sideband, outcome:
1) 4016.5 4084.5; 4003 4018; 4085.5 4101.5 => -0.14 mag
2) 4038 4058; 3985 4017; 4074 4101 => -0.14 mag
